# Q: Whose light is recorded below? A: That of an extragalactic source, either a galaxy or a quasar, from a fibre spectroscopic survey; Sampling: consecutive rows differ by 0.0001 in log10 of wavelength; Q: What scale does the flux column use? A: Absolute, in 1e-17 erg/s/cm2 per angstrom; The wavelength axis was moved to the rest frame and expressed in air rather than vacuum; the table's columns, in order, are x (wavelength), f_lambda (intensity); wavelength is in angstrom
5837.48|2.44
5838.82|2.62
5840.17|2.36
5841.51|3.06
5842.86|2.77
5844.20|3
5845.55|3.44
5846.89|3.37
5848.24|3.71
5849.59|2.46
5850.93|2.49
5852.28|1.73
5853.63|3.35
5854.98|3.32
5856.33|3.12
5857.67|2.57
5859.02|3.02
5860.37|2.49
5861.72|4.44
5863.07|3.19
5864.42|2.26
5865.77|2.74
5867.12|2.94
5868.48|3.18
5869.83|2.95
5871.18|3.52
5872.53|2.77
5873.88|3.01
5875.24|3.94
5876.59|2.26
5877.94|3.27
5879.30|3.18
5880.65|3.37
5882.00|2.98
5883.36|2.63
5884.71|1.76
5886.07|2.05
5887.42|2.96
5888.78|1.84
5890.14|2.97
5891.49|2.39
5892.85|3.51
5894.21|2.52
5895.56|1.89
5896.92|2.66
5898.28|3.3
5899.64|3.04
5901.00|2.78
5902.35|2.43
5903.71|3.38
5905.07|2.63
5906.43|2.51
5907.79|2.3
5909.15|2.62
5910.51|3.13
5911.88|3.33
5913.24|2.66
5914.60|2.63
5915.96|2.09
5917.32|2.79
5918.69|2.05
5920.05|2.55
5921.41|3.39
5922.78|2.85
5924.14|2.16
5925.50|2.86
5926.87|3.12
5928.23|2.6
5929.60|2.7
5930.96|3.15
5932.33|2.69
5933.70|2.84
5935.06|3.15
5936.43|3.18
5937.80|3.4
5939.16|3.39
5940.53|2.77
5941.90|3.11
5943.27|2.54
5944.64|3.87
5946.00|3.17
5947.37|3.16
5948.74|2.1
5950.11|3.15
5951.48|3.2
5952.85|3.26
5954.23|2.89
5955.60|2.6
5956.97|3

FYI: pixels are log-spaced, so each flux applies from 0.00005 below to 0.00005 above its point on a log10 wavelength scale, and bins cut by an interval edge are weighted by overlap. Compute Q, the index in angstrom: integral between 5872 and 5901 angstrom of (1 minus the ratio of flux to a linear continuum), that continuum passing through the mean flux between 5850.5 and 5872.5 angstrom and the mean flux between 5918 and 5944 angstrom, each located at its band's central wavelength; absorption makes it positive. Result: 1.48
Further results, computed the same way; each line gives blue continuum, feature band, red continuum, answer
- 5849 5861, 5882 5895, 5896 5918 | 1.0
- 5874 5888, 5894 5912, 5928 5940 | 1.1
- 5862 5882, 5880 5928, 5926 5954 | 5.6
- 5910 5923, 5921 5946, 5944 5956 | -0.8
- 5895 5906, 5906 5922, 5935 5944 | 1.1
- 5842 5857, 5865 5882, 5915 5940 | -0.9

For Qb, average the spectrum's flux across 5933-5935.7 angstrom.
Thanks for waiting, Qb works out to 2.99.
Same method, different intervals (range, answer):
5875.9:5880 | 2.91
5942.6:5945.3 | 3.2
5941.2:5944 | 2.84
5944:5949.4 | 3.08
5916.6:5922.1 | 2.69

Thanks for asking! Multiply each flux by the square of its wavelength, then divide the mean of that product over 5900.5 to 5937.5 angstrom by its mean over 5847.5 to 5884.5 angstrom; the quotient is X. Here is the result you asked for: 0.95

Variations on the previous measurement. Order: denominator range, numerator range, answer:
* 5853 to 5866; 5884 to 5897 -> 0.81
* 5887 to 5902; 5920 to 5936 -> 1.07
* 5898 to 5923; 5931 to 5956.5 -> 1.11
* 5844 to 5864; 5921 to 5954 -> 1.01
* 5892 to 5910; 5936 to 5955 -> 1.14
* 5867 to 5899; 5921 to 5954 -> 1.08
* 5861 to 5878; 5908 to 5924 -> 0.88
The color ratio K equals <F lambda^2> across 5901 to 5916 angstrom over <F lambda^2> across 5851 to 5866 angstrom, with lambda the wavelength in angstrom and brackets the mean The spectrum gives 1.0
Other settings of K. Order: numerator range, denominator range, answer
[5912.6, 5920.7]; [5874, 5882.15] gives 0.79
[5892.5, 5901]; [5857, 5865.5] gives 0.95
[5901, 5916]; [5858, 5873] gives 0.91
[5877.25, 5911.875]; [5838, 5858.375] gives 0.96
